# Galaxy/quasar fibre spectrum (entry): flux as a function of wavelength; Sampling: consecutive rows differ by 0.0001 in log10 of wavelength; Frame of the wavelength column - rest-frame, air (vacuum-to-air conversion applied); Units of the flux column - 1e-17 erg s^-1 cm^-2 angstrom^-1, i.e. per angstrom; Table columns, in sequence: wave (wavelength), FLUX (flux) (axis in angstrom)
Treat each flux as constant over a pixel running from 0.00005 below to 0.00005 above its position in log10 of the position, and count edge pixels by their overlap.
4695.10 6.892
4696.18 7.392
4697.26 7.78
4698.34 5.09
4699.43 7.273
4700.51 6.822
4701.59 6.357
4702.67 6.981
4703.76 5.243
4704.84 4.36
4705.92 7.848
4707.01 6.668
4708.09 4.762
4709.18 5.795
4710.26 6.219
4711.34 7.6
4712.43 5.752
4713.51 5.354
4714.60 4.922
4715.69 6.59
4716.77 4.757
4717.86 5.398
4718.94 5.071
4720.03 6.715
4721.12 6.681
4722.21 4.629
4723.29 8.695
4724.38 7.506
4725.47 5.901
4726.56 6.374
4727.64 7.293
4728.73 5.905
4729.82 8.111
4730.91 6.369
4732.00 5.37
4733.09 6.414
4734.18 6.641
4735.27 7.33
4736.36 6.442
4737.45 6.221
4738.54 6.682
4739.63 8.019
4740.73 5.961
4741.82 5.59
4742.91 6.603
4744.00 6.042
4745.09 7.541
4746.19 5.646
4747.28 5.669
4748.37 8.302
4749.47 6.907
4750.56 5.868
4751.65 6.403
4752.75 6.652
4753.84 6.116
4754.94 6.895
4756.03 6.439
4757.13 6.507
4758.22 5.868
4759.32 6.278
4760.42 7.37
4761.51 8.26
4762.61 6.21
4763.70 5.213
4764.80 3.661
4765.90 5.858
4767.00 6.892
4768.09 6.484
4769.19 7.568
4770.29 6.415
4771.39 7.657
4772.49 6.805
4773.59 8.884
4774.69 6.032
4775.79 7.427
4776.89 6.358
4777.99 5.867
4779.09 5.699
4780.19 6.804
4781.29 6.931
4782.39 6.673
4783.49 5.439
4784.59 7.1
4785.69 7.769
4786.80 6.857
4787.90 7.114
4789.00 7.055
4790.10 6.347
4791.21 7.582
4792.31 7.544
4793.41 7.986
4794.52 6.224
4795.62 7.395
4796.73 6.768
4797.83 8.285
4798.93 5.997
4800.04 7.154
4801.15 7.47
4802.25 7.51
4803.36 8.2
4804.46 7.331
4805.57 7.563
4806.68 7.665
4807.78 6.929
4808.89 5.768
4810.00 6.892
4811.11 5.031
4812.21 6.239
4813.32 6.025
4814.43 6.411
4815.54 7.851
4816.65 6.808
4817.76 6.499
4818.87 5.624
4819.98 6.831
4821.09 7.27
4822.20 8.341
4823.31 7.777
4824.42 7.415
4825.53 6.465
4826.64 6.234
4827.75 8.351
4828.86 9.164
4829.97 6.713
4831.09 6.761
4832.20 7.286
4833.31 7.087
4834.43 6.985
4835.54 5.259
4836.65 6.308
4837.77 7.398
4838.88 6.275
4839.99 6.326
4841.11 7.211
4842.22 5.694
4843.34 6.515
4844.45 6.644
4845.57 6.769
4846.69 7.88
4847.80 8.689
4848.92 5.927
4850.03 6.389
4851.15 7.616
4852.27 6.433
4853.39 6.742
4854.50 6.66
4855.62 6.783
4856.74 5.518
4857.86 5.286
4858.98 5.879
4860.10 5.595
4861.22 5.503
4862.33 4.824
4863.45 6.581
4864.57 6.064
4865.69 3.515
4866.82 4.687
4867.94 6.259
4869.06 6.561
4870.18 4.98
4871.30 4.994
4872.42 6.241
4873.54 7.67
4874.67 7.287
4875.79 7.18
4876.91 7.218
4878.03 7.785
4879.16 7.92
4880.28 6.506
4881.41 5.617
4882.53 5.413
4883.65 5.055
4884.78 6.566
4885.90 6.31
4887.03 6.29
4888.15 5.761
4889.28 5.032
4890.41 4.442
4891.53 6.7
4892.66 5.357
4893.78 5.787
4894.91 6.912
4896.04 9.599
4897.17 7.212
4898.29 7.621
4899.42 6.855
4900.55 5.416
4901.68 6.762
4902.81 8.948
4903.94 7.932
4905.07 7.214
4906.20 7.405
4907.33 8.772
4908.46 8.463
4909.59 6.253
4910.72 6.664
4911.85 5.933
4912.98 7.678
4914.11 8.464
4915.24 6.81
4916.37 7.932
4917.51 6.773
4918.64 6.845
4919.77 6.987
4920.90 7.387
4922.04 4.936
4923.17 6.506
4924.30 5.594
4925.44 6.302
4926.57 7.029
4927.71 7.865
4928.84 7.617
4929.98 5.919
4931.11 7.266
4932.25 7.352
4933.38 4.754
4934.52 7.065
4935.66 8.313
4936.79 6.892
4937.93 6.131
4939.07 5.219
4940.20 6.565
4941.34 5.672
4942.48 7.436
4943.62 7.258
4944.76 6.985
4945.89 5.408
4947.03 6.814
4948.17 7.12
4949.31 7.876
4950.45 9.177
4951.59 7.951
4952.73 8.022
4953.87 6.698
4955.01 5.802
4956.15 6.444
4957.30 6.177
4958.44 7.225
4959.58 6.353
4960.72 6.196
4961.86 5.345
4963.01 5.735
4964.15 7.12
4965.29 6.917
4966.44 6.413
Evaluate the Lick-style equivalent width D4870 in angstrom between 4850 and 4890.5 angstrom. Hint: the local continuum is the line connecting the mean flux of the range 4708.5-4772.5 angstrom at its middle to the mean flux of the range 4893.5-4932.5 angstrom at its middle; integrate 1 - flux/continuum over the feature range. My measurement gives 4.9 angstrom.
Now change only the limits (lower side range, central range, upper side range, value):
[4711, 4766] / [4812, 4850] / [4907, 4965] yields -1.88 angstrom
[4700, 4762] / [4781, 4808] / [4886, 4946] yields -2.57 angstrom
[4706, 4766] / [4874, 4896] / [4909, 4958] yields 1.18 angstrom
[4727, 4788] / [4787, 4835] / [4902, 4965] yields -2.69 angstrom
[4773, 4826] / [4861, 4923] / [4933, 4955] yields 2.97 angstrom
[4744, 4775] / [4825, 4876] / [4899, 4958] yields 2.44 angstrom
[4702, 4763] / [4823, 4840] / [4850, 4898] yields -1.99 angstrom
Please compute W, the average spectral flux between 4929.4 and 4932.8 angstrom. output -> 6.84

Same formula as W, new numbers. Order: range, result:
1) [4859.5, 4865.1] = 5.72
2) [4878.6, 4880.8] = 7.24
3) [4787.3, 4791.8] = 7.03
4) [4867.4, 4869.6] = 6.41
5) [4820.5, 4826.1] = 7.45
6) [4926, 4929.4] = 7.51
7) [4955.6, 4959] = 6.6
